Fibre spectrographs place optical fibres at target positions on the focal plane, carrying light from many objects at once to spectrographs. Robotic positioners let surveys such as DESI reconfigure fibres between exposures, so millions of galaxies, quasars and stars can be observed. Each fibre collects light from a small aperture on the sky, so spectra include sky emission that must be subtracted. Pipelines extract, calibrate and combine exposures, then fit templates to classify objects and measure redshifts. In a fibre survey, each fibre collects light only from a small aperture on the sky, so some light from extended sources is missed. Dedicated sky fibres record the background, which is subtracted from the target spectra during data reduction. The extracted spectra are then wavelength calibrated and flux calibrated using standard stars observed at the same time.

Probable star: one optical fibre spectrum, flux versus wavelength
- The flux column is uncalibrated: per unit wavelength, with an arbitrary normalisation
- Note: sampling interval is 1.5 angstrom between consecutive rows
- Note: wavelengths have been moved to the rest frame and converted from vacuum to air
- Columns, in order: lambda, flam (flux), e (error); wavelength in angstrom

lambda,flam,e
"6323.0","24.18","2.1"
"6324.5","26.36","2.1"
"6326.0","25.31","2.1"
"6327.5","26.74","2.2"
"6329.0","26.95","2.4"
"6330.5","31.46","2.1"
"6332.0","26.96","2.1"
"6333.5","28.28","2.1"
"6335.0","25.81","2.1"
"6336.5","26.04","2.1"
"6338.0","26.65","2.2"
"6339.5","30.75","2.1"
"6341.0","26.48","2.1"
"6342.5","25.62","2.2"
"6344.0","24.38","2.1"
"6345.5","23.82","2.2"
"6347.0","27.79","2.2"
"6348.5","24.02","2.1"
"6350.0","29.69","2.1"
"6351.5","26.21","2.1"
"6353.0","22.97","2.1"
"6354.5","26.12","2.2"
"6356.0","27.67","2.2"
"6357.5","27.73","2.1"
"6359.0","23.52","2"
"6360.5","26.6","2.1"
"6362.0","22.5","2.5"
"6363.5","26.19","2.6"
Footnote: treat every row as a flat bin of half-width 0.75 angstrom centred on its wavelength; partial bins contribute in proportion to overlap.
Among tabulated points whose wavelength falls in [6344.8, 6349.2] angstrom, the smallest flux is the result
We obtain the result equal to 23.82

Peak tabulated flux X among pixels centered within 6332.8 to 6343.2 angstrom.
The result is 30.75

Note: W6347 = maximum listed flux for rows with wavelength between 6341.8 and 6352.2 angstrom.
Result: 29.69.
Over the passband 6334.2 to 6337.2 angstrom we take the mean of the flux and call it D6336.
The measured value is 26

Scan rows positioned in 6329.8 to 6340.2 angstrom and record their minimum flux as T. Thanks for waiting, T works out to 25.81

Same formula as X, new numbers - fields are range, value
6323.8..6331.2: 31.46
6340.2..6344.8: 26.48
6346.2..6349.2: 27.79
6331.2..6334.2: 28.28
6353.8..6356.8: 27.67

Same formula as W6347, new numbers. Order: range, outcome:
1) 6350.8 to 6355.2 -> 26.21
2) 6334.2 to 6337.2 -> 26.04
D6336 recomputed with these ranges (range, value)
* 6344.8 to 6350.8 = 26.3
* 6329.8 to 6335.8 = 28.1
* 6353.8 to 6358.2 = 27.2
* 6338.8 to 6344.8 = 26.7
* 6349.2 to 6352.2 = 27.9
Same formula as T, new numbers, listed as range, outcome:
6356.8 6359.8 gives 23.52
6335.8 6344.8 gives 24.38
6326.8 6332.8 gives 26.74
